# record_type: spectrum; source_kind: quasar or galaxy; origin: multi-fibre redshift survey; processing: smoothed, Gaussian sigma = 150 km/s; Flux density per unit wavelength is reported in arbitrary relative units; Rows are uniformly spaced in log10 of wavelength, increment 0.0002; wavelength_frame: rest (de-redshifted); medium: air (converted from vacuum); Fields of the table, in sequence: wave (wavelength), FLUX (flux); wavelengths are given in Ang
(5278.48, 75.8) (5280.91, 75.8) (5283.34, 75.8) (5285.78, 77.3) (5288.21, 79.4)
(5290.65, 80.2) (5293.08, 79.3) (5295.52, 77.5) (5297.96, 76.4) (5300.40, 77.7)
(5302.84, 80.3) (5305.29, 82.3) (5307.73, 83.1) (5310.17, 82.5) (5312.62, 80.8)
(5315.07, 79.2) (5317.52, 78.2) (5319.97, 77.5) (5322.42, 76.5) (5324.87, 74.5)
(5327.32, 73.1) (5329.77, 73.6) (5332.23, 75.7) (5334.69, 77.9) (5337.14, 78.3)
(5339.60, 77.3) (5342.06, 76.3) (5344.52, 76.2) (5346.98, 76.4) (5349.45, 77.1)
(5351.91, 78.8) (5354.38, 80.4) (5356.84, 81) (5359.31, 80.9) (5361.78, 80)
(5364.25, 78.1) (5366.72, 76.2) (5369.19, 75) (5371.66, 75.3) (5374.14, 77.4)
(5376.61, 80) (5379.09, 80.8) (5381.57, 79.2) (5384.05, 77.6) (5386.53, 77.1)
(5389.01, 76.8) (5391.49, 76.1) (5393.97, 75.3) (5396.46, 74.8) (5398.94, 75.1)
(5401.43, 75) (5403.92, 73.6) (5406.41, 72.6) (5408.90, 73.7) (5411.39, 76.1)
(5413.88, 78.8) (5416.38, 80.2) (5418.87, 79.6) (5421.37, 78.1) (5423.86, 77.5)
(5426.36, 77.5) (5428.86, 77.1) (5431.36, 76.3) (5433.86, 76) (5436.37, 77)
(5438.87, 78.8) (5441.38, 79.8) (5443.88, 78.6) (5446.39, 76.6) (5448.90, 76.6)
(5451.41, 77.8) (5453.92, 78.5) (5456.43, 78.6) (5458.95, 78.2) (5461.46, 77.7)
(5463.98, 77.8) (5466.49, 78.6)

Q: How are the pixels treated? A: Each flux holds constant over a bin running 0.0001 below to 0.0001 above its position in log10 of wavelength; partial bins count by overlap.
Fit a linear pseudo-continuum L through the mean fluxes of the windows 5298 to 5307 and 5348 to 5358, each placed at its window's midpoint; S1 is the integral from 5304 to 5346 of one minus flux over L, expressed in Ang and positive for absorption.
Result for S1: 0.9 Ang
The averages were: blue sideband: 79.8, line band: 77.8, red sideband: 79.2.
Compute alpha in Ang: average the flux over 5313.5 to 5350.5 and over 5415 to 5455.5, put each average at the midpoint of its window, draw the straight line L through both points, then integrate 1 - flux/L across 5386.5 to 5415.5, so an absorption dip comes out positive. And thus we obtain 0.8 Ang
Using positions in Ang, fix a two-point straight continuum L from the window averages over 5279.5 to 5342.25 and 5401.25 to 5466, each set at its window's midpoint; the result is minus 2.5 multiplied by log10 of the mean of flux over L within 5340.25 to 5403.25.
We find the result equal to 0.00 mag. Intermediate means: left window 78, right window 77.3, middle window 77.4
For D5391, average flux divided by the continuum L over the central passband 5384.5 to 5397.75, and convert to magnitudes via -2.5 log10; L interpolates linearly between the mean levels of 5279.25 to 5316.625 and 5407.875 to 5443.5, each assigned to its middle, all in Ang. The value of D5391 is 0.03 mag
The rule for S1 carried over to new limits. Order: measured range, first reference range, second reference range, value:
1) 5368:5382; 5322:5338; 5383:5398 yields -0.3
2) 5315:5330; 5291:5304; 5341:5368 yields 0.5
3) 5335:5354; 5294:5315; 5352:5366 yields 0.6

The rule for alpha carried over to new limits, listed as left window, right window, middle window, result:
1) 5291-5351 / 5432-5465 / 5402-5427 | 0.4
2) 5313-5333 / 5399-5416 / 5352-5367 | -0.8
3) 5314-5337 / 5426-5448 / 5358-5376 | -0.2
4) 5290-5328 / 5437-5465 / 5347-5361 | -0.1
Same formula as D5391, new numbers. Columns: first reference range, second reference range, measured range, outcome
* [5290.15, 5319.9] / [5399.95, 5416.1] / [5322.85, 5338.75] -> 0.04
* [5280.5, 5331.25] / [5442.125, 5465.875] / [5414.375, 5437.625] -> 0.00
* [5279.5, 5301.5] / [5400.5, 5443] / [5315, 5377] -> 0.00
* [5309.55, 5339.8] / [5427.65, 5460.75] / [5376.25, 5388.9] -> -0.02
